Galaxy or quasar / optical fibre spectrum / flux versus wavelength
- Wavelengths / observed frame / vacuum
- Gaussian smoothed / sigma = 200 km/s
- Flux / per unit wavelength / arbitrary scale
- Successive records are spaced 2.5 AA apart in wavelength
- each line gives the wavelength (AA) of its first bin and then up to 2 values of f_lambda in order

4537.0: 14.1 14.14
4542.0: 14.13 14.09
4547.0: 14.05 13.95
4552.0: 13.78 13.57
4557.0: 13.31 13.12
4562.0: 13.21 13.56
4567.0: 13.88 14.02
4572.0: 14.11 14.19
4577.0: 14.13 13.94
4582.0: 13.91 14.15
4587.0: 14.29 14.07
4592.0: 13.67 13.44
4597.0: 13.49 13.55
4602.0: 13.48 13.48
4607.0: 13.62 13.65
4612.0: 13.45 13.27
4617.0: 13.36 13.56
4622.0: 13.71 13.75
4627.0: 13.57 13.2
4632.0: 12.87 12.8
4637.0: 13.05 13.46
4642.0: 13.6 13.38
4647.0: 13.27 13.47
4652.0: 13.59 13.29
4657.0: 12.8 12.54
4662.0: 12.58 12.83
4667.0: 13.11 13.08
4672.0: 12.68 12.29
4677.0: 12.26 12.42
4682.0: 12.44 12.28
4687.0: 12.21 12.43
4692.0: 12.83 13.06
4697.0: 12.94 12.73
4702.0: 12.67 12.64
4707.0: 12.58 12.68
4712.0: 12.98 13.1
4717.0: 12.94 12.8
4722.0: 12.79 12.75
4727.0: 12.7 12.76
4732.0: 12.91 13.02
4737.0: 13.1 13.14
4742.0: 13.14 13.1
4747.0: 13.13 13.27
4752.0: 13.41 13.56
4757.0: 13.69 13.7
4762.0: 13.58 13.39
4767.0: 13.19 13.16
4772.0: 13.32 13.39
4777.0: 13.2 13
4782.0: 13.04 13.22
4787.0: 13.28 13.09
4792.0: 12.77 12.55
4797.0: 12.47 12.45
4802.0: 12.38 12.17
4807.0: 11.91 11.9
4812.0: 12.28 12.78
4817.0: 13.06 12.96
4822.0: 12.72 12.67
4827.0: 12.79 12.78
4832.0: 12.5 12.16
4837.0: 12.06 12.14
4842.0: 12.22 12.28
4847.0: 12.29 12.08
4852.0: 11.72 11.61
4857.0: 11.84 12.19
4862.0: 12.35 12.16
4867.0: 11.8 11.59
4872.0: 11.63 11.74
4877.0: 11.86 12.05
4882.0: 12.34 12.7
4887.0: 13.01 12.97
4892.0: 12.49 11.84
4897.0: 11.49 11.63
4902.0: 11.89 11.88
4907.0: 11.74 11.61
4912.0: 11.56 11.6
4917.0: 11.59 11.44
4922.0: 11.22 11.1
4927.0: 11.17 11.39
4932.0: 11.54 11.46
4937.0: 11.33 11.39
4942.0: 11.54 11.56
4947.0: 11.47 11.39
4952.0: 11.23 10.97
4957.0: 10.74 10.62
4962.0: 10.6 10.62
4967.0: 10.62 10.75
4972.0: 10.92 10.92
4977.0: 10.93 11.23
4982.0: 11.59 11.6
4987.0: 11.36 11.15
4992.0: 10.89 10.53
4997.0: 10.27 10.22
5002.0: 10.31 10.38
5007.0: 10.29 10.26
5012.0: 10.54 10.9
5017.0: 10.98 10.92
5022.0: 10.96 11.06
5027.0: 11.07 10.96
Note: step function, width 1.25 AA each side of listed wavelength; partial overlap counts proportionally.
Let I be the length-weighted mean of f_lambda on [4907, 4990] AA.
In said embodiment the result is 11.2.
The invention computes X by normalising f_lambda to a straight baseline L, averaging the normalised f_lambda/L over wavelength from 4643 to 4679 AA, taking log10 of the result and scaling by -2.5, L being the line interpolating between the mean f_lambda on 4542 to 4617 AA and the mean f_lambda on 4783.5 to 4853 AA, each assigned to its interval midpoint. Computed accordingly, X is 0.03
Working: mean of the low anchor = 13.7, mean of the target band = 12.9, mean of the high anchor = 12.5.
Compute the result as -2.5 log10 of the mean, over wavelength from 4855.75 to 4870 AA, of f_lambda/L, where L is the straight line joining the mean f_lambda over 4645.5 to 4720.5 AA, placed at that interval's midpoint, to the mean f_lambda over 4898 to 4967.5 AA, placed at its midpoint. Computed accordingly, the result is -0.03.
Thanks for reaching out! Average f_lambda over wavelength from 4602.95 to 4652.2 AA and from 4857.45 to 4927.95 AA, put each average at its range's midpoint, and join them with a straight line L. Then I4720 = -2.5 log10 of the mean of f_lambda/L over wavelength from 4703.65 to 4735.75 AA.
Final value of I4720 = 0.00 mag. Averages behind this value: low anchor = 13.4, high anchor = 11.9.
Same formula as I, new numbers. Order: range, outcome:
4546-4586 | 13.8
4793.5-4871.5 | 12.3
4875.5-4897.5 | 12.3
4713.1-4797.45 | 13.1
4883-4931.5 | 11.8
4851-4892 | 12.1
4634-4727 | 12.8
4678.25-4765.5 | 12.9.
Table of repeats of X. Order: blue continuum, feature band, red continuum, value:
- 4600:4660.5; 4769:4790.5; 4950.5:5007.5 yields -0.079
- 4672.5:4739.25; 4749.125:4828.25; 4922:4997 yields -0.065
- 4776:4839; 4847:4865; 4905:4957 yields 0.013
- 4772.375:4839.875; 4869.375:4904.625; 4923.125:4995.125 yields -0.022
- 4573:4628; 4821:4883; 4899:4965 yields -0.020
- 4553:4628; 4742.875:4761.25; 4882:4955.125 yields -0.059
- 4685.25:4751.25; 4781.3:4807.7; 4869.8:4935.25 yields -0.022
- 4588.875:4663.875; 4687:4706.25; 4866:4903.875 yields 0.024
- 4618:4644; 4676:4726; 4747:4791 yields 0.055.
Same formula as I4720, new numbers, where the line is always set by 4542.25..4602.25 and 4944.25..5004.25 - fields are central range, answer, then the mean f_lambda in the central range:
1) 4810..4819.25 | -0.05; 12.7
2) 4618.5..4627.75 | -0.02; 13.7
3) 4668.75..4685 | 0.05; 12.5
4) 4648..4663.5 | 0.01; 13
